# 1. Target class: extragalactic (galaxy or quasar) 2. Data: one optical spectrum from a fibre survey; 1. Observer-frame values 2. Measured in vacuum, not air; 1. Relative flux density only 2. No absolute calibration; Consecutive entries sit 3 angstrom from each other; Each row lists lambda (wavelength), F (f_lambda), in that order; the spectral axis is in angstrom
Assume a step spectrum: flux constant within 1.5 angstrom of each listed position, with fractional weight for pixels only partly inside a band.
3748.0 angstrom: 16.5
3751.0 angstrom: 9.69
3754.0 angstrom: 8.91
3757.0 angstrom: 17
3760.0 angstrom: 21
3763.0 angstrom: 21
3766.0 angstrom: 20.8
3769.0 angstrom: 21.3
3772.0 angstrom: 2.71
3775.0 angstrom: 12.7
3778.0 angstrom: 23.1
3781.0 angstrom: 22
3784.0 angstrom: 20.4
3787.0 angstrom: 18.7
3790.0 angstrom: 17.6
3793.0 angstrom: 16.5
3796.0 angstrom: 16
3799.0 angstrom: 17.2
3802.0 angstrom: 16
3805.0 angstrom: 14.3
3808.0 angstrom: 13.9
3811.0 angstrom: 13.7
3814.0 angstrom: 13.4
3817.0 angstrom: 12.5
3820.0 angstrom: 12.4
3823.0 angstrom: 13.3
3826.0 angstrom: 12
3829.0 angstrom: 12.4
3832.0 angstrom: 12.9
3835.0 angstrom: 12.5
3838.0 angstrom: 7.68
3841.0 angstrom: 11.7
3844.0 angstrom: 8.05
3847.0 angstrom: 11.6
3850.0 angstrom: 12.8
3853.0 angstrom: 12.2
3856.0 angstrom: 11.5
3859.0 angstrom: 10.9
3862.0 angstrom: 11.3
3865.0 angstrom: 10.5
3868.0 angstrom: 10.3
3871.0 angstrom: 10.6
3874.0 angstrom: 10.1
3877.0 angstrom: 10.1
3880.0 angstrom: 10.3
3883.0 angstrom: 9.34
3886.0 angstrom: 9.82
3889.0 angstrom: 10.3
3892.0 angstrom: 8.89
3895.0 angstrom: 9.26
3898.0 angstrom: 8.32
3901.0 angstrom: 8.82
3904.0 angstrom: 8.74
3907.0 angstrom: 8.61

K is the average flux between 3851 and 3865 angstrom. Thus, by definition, 11.4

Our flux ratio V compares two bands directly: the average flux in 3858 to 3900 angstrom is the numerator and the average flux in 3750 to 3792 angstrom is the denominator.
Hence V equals 0.6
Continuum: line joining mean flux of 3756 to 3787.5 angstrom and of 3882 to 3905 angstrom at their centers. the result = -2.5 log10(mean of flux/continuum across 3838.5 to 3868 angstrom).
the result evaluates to 0.11 mag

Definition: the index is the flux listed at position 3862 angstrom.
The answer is 11.3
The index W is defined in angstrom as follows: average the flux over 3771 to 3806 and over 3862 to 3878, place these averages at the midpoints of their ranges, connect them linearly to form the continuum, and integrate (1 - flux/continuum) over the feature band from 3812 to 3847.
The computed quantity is 4.70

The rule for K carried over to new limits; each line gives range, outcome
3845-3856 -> 11.9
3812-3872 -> 11.6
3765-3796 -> 17.5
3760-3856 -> 14.7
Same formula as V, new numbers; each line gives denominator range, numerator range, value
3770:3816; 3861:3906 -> 0.61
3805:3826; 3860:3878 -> 0.80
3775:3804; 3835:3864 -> 0.60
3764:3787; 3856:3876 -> 0.60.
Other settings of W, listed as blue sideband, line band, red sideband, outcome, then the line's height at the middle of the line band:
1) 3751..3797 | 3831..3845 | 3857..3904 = 2.4 angstrom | 12.8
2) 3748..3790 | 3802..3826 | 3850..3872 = 1.1 angstrom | 14.1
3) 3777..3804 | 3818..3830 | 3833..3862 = 1.3 angstrom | 14.1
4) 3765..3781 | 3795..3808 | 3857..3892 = -0.8 angstrom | 14.8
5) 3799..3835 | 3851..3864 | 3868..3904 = -0.3 angstrom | 11.2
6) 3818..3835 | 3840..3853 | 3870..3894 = 0.5 angstrom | 11.6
